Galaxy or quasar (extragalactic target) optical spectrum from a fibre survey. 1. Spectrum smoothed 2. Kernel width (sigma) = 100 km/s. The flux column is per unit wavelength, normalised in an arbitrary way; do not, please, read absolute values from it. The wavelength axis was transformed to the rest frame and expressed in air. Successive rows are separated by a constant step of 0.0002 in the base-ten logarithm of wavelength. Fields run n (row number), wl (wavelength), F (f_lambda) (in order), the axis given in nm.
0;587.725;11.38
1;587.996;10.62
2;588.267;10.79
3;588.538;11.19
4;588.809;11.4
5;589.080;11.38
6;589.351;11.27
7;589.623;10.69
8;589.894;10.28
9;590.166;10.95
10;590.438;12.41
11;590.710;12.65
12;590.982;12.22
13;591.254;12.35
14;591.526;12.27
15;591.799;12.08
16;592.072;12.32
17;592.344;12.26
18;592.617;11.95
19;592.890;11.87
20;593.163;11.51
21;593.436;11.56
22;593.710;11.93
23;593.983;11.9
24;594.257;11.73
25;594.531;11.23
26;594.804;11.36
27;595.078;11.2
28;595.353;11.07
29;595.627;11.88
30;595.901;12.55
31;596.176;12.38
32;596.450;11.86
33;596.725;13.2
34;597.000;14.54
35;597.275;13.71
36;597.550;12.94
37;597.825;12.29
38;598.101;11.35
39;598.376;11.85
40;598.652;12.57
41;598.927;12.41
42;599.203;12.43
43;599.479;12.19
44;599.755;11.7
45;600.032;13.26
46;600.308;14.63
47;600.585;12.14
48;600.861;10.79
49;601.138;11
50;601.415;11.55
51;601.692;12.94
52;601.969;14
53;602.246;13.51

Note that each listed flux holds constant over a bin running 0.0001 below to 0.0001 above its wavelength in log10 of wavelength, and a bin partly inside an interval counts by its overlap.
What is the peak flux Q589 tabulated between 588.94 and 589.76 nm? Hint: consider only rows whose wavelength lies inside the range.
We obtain 11.38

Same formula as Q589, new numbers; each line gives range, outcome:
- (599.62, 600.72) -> 14.63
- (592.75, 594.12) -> 11.93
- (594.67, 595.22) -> 11.36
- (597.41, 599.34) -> 12.94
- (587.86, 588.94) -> 11.4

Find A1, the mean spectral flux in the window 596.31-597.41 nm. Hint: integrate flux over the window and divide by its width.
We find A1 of 13.3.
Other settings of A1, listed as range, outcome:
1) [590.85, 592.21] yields 12.3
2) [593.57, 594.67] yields 11.7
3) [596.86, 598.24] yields 13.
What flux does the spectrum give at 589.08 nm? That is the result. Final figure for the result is 11.38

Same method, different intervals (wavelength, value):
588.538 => 11.19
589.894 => 10.28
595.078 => 11.2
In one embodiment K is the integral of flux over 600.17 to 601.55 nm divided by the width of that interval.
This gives 12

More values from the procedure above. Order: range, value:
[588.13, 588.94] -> 11.1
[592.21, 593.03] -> 12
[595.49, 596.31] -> 12.3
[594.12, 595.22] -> 11.4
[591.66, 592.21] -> 12.2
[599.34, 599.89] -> 12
